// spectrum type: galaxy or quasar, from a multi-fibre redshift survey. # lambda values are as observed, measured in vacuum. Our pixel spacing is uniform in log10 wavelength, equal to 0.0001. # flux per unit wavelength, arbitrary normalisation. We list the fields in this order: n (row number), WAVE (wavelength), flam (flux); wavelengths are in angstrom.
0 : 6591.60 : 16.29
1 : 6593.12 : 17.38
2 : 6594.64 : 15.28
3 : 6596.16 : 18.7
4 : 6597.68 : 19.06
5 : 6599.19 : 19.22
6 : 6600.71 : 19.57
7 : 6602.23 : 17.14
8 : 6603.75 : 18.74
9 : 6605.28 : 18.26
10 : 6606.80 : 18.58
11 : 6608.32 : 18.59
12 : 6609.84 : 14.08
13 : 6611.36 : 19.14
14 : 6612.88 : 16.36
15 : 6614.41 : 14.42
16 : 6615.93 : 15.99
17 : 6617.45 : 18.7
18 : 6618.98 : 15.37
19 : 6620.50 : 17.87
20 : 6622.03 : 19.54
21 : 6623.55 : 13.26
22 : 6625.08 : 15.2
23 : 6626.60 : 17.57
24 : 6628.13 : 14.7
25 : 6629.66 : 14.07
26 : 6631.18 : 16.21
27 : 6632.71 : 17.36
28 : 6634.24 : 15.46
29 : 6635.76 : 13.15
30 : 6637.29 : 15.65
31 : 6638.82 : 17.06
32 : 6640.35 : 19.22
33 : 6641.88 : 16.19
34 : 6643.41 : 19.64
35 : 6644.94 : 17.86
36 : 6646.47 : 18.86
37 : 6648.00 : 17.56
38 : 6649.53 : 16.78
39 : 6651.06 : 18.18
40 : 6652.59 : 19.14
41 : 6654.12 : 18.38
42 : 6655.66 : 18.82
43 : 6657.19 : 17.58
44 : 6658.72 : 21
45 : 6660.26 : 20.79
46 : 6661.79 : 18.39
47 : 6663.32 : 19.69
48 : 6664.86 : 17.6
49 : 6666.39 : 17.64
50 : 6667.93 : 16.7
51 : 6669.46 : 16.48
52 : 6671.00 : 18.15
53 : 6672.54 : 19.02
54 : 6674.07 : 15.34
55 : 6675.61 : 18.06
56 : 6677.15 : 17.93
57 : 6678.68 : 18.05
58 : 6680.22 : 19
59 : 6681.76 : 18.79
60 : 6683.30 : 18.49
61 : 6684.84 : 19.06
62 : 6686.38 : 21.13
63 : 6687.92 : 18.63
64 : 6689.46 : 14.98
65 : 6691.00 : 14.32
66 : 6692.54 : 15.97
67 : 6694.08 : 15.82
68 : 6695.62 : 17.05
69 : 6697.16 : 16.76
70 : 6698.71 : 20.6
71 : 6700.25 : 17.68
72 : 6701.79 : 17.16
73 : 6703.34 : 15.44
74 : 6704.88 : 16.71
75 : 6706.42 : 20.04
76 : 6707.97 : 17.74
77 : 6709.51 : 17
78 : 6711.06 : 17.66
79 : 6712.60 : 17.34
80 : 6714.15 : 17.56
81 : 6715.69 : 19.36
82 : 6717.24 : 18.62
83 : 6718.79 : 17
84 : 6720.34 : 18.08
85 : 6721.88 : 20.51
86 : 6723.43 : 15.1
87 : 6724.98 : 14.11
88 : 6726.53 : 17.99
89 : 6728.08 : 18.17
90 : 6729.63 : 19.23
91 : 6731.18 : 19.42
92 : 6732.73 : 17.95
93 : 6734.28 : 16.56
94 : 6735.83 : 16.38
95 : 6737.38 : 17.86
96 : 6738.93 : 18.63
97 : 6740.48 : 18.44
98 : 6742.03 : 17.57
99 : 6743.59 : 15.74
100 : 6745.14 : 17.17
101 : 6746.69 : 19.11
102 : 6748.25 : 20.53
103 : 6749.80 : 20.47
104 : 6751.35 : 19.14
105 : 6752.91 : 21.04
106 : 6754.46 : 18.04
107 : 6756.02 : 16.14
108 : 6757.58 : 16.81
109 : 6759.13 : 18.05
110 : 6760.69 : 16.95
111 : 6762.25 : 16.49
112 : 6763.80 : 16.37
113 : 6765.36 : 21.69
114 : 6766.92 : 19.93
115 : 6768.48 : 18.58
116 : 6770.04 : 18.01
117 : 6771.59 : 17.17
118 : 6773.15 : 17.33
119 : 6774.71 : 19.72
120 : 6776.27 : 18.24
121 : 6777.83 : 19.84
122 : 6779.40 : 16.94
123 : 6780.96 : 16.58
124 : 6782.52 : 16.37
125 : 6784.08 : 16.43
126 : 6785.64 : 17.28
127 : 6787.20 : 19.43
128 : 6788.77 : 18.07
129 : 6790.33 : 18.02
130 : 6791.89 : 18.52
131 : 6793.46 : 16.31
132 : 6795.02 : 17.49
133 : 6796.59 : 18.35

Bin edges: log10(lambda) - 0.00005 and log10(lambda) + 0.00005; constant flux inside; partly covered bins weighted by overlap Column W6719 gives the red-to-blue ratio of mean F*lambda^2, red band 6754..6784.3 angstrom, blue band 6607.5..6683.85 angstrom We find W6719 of 1.06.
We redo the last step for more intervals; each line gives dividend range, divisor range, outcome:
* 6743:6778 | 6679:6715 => 1.06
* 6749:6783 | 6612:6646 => 1.15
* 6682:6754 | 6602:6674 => 1.05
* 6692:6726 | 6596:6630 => 1.05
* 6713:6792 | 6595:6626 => 1.08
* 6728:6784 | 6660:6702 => 1.04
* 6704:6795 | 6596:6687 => 1.05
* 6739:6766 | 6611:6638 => 1.18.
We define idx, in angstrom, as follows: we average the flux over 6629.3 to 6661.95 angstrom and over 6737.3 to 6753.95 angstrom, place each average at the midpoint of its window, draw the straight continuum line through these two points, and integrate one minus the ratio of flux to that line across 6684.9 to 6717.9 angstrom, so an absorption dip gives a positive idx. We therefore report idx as 1.3 angstrom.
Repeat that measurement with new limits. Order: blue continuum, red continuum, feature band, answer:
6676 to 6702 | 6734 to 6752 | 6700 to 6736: 0.7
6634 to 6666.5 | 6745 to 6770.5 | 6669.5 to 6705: 1.2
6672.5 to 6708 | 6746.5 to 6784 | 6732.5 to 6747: 0.5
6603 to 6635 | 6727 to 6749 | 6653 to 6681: -1.7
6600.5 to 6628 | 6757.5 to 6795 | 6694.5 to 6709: -0.1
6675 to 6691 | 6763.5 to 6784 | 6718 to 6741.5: 0.7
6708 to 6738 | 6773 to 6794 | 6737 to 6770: -1.1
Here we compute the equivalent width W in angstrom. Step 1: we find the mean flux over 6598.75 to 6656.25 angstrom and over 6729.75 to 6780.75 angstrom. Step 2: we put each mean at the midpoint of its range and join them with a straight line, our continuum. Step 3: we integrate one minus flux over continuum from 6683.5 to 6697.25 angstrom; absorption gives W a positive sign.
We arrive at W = 0.4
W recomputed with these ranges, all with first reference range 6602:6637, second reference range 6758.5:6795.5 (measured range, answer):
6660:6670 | -0.7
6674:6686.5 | -1.0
